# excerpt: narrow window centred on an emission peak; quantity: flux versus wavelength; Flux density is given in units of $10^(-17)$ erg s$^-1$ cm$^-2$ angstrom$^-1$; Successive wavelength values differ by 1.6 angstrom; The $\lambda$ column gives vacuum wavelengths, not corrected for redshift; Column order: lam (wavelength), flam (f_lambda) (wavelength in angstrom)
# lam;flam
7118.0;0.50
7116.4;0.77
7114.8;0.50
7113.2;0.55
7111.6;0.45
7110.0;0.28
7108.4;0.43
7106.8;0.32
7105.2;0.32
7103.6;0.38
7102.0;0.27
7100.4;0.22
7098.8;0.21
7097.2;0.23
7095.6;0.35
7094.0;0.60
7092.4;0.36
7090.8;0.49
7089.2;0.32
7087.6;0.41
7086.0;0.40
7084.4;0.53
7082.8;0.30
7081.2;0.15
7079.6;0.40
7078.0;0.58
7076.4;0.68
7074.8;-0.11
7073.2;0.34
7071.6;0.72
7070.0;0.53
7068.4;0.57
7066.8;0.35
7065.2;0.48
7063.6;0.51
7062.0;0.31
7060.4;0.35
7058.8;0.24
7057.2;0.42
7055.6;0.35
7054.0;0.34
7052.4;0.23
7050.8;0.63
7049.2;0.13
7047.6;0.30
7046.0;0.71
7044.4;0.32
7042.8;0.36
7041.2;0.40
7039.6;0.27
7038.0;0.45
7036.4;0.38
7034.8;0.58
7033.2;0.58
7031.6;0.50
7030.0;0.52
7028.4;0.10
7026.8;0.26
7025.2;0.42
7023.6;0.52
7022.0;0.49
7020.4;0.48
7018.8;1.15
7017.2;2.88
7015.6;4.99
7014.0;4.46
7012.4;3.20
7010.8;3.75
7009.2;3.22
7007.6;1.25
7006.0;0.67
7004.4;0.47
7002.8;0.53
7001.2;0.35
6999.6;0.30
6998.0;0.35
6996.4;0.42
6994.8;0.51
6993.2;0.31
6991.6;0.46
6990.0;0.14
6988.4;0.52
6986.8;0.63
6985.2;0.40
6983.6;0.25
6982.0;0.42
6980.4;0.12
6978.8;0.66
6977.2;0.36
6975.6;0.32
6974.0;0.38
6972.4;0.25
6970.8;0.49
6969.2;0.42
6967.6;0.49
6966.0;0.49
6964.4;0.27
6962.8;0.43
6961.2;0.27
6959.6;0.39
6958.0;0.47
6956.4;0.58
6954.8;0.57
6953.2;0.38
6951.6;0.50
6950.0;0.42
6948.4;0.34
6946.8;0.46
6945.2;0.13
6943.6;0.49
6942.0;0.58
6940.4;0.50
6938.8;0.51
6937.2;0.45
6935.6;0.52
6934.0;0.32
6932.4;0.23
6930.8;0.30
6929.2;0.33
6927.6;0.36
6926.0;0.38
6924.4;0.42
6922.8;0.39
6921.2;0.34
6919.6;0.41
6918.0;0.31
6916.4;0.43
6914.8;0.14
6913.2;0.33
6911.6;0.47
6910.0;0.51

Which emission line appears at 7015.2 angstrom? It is [O II] 3727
